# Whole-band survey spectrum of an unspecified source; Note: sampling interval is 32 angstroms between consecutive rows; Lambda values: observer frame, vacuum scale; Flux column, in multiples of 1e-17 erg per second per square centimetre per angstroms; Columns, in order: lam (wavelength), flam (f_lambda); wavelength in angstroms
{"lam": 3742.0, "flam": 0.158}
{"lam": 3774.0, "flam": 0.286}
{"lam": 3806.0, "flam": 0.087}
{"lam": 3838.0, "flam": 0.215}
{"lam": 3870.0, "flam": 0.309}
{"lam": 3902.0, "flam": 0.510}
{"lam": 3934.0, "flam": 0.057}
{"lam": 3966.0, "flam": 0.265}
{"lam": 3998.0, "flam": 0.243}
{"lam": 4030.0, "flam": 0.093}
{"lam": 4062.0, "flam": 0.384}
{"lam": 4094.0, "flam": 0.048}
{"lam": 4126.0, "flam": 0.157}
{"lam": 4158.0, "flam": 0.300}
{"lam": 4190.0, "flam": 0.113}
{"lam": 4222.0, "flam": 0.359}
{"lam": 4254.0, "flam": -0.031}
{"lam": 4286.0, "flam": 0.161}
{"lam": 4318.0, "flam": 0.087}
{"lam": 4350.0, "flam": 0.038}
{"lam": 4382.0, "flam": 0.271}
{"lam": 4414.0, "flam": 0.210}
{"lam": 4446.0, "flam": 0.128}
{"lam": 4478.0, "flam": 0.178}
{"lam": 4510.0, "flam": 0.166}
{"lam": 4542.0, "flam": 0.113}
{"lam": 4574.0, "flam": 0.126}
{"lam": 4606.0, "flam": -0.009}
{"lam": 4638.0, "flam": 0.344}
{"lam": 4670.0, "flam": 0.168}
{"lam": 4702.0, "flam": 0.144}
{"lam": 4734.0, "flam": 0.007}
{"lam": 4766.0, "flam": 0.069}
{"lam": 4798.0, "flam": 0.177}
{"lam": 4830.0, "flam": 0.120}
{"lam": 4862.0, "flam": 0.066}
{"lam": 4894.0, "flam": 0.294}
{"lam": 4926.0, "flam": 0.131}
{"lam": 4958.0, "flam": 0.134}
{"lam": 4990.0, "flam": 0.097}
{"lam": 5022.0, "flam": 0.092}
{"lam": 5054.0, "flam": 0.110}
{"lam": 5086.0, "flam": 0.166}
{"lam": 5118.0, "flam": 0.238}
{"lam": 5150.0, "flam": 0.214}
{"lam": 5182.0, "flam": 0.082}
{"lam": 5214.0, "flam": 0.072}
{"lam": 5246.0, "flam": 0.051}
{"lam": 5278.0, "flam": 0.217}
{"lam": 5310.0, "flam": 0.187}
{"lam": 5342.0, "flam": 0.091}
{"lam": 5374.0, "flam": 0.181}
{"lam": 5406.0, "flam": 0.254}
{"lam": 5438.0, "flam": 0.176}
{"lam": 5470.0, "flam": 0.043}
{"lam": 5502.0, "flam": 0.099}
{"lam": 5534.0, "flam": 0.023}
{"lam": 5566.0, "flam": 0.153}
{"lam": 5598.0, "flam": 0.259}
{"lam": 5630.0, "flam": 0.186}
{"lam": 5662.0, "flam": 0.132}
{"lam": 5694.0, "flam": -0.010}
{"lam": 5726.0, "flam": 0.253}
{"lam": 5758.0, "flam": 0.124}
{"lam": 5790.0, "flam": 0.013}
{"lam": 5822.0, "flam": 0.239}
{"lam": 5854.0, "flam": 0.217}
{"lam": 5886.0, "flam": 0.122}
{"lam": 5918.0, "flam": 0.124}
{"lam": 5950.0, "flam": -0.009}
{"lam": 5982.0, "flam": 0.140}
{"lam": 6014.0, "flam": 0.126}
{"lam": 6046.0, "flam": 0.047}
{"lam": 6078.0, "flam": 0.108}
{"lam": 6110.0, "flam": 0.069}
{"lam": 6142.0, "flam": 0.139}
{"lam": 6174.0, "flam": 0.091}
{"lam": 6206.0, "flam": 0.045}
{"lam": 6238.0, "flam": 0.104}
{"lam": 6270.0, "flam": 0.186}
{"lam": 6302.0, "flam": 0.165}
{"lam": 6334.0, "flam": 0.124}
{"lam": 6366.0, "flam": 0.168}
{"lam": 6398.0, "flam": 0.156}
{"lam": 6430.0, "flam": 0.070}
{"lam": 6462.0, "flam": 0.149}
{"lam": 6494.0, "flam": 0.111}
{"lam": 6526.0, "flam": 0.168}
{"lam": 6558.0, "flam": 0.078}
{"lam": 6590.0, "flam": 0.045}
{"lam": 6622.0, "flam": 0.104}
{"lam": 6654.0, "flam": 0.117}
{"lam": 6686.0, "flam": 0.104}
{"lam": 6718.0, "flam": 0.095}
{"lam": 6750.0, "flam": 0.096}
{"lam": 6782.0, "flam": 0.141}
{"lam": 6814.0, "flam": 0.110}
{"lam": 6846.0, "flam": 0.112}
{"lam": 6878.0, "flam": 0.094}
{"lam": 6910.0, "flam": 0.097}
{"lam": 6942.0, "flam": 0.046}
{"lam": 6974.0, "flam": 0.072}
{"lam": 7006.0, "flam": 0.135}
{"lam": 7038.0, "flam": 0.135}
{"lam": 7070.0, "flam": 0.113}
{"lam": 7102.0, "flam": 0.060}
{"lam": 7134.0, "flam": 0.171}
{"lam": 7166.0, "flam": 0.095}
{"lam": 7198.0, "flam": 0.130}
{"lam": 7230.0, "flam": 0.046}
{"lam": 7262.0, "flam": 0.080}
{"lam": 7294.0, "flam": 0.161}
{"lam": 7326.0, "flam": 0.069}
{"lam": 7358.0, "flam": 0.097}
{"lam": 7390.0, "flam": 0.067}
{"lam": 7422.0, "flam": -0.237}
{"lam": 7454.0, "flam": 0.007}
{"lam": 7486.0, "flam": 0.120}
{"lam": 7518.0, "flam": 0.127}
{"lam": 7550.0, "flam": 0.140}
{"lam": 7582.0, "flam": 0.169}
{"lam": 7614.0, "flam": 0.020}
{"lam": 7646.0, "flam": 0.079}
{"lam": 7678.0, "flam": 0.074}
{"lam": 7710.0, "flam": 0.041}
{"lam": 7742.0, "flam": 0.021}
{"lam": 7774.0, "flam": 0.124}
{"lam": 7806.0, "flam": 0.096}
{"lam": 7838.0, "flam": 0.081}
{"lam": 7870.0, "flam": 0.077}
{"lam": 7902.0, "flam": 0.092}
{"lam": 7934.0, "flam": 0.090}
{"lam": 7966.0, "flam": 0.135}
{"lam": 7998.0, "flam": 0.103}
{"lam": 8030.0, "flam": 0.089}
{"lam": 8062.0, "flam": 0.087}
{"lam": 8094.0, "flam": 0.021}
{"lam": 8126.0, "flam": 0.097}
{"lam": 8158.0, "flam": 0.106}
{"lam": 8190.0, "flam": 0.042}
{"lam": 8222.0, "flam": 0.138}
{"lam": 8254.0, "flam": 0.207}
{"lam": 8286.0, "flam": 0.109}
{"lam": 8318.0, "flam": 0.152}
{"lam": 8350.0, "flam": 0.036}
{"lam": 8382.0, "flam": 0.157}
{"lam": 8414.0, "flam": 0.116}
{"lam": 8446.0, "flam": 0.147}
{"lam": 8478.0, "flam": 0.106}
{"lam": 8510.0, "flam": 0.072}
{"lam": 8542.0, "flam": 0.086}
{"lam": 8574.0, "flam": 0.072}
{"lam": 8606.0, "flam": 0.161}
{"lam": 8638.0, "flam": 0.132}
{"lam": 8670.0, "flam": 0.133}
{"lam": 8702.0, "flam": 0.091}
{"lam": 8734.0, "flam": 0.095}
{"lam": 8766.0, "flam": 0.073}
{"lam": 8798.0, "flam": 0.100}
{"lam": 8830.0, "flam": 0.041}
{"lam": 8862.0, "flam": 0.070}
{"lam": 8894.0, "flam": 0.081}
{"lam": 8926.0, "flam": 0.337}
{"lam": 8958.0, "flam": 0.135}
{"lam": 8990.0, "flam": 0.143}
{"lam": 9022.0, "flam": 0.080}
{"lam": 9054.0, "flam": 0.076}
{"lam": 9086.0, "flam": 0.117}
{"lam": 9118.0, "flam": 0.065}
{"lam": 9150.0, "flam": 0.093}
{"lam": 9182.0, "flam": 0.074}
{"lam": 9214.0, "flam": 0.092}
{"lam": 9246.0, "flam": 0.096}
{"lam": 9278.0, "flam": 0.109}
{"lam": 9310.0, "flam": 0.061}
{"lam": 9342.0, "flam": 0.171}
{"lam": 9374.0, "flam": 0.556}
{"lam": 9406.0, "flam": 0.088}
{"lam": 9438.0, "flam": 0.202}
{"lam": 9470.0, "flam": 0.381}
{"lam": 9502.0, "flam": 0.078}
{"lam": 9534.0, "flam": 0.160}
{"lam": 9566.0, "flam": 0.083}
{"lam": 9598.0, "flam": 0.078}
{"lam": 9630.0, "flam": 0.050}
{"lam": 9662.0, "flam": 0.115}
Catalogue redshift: 1.535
